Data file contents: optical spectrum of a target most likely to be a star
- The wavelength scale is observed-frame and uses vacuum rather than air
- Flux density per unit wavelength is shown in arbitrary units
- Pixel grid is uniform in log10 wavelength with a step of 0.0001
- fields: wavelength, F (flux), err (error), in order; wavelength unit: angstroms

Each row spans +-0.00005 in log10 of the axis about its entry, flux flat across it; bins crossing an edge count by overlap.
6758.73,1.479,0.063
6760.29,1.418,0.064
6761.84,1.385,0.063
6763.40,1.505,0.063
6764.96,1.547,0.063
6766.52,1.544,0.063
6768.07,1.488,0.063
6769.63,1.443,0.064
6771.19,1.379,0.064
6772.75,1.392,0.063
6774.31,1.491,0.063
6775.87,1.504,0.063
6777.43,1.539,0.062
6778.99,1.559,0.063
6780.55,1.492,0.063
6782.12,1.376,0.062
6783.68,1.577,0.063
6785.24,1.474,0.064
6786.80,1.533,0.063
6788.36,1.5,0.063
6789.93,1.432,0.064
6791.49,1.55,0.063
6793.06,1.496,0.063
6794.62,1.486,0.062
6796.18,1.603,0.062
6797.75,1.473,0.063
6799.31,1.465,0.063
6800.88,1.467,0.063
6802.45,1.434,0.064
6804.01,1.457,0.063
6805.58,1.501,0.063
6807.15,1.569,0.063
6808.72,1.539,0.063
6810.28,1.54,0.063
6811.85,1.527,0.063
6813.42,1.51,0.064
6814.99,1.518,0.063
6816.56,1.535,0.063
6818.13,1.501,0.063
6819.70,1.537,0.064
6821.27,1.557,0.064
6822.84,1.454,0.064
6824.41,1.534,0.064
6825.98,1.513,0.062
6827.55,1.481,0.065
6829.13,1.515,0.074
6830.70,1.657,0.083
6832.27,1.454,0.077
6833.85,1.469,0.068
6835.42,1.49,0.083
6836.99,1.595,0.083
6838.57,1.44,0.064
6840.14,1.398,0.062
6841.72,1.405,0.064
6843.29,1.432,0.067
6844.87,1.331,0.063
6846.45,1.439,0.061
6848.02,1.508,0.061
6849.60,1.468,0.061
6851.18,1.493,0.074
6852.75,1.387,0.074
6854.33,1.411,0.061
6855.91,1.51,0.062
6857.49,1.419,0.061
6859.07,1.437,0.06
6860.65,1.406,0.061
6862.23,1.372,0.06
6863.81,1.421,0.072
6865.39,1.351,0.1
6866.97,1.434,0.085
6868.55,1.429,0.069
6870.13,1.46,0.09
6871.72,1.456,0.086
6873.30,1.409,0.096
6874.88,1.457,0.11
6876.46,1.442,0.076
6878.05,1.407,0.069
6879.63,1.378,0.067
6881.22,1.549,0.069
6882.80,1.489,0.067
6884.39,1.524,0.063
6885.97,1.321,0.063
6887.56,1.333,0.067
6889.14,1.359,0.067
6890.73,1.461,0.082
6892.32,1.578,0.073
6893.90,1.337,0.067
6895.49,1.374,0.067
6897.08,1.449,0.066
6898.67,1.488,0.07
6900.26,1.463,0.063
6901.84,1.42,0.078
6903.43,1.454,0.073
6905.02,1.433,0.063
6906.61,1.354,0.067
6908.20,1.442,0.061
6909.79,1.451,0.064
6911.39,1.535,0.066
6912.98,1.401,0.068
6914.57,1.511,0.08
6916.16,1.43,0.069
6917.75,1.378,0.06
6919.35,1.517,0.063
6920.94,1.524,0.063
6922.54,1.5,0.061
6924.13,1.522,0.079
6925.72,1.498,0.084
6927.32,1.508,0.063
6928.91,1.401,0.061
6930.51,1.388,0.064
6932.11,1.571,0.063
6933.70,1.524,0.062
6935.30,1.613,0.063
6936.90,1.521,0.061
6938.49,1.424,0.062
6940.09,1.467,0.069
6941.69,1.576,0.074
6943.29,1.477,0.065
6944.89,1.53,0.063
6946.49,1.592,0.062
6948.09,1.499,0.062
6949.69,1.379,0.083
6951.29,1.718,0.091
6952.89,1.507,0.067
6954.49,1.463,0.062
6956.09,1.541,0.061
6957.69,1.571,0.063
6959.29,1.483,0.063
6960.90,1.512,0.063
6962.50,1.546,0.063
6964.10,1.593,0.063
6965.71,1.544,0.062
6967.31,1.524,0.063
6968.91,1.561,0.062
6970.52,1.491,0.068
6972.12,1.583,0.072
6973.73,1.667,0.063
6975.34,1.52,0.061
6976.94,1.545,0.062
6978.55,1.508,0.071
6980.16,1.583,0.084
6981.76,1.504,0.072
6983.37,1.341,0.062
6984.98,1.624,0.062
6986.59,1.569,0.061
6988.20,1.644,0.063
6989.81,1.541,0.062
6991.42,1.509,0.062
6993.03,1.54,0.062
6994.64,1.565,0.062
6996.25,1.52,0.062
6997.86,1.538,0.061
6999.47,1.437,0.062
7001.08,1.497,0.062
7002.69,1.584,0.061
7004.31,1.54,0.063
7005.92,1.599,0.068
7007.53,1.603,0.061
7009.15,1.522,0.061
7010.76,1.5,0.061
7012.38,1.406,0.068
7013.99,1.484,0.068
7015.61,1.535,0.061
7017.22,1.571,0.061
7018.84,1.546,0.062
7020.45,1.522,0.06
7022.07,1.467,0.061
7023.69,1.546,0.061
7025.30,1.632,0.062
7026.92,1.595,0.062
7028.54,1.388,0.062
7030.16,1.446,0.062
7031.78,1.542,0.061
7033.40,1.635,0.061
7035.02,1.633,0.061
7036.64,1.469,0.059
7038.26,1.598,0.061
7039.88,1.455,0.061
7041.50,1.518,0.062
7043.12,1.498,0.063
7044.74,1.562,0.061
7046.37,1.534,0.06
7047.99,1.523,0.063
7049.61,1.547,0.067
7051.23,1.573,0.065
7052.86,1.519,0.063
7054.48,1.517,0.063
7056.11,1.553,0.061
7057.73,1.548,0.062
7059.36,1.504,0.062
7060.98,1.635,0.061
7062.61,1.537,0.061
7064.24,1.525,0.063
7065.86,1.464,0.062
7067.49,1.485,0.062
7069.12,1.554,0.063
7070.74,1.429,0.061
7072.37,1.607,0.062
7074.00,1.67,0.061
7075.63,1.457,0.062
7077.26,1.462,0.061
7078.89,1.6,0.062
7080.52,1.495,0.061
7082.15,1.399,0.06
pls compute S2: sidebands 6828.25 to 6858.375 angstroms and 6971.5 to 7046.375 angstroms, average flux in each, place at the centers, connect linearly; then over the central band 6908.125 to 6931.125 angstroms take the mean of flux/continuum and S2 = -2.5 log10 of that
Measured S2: 0.02 mag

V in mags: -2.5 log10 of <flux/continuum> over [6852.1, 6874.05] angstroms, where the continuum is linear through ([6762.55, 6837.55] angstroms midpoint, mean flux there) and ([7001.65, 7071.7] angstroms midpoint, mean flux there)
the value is 0.07 mag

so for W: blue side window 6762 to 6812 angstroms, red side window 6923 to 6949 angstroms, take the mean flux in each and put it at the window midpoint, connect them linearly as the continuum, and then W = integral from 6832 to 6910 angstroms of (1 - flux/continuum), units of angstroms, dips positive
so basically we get 3.4 angstroms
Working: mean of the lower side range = 1.49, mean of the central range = 1.44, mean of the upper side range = 1.51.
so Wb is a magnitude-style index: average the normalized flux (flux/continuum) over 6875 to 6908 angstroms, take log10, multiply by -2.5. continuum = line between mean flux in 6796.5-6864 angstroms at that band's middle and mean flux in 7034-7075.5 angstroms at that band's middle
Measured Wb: 0.05 mag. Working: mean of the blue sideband 1.48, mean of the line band 1.43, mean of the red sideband 1.54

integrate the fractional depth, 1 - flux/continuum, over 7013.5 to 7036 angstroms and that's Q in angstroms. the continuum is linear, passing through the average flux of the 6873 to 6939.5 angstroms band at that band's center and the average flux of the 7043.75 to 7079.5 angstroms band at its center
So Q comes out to -0.3 angstroms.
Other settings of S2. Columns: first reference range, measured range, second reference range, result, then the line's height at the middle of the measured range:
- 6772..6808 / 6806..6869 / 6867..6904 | -0.01 mag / 1.47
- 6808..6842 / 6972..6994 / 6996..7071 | -0.02 mag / 1.52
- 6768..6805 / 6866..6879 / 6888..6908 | 0.01 mag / 1.44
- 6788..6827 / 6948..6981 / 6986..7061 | -0.01 mag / 1.53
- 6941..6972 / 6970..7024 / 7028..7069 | 0.00 mag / 1.53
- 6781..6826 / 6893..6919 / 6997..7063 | 0.06 mag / 1.52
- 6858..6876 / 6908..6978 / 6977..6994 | -0.01 mag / 1.5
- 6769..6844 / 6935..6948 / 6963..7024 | 0.00 mag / 1.52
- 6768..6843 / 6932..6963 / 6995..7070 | 0.00 mag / 1.52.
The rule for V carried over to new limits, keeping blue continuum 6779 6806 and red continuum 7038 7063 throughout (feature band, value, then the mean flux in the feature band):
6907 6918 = 0.05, 1.45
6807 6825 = -0.02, 1.53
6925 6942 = 0.01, 1.5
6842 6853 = 0.05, 1.44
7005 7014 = 0.01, 1.52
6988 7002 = 0.00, 1.53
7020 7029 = 0.00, 1.53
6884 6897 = 0.07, 1.41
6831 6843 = 0.02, 1.47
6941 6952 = -0.01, 1.54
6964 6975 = -0.03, 1.56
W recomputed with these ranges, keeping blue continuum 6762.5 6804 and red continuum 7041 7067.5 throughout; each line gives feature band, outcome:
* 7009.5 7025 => 0.1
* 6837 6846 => 0.5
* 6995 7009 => -0.1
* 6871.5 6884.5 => 0.4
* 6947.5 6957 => 0.0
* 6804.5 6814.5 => -0.2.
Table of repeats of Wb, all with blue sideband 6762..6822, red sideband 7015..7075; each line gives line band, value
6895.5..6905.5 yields 0.051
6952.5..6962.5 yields 0.006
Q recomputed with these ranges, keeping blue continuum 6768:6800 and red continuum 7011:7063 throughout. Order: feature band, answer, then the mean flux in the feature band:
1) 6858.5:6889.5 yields 1.7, 1.42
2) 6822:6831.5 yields -0.2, 1.53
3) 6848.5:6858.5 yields 0.3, 1.45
